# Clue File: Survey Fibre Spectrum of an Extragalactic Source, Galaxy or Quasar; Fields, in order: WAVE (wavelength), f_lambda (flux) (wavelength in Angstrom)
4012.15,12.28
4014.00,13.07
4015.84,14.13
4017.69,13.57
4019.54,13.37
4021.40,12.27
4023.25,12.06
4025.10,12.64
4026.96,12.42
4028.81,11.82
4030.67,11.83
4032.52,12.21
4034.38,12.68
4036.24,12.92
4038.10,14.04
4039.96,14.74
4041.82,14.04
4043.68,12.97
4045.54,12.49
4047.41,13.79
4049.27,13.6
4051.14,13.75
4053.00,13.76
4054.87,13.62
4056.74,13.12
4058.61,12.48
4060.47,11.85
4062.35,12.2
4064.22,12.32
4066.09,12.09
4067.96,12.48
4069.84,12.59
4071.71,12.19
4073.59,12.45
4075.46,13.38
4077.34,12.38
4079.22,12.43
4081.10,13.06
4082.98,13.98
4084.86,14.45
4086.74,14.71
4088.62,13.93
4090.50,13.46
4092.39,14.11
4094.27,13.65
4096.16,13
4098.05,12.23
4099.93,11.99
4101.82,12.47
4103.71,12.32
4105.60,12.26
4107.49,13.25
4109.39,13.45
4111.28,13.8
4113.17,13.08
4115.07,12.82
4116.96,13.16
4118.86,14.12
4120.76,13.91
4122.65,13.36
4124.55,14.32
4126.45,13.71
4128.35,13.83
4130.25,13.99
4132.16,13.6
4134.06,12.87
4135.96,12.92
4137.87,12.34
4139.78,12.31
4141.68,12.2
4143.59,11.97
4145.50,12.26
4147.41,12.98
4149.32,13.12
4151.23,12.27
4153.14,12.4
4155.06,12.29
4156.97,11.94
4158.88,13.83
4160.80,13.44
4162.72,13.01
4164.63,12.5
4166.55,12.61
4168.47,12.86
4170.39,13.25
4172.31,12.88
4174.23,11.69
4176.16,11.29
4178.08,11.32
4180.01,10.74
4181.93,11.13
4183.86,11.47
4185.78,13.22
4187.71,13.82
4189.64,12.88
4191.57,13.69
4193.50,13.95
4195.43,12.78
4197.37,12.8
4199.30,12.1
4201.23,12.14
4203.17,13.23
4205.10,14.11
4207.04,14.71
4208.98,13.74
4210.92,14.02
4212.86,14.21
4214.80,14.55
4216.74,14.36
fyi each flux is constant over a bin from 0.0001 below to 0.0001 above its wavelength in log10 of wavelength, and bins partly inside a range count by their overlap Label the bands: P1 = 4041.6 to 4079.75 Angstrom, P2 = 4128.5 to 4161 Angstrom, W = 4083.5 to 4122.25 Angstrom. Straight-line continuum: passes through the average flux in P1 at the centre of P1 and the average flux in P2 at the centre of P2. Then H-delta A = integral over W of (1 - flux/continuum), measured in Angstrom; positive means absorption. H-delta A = -1.6 Angstrom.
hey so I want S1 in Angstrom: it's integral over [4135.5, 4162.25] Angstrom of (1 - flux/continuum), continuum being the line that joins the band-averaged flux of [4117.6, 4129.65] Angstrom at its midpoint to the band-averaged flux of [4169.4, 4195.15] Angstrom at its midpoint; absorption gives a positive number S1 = 1.3 Angstrom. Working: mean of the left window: 13.9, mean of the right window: 12.4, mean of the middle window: 12.6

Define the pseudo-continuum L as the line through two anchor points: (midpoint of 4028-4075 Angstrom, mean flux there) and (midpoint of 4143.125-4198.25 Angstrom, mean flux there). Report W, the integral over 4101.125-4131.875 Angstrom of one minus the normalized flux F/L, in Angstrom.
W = -1.6 Angstrom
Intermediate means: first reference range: 12.9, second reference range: 12.6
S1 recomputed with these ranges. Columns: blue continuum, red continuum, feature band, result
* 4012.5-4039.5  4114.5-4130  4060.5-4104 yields 1.3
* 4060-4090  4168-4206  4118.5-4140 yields -1.2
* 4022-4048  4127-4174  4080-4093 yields -1.1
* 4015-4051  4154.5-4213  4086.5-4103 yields -0.3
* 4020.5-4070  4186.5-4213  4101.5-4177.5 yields 1.6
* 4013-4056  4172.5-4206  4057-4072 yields 0.8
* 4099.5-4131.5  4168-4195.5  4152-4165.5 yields 0.0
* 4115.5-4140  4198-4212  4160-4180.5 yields 1.6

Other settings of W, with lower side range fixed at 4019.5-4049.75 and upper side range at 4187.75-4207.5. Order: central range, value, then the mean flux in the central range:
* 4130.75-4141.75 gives 0.3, 12.8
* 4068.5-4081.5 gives 0.4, 12.6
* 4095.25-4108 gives 0.6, 12.5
